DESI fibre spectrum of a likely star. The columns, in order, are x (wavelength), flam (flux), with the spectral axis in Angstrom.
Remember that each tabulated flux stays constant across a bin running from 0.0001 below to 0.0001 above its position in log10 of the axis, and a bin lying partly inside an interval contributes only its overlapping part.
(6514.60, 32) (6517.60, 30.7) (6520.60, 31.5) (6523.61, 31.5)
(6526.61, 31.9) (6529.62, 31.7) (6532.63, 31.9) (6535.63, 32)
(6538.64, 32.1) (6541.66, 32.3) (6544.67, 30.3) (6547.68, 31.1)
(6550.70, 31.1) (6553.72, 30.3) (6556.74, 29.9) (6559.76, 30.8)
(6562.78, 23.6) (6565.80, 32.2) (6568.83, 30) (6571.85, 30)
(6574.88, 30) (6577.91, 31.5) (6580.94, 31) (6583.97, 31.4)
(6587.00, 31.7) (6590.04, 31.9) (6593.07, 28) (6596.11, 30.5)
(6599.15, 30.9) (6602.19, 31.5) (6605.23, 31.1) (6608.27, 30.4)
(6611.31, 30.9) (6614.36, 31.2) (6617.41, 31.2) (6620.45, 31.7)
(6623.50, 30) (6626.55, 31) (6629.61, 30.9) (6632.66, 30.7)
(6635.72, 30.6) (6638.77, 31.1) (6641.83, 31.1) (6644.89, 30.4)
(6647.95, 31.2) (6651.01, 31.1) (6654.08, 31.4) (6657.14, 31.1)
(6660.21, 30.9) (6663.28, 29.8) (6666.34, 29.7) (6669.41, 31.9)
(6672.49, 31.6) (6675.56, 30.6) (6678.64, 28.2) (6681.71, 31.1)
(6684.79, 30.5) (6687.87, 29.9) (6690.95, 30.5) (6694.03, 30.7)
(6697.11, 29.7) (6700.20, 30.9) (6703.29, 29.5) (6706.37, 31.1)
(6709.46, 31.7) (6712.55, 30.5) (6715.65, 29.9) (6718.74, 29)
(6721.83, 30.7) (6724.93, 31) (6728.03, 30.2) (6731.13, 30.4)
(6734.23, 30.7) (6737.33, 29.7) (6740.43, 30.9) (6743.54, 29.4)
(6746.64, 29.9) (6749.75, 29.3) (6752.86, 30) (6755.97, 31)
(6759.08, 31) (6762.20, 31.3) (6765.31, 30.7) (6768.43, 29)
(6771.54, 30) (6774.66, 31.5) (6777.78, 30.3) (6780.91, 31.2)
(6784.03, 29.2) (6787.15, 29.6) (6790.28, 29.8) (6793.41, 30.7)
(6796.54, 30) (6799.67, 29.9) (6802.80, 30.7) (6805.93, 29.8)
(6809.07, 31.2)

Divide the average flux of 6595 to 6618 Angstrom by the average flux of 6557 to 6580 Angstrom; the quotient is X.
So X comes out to 1.0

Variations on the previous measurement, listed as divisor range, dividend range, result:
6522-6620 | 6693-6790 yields 0.98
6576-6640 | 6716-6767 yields 0.98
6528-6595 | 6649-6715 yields 1.00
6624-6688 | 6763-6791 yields 0.98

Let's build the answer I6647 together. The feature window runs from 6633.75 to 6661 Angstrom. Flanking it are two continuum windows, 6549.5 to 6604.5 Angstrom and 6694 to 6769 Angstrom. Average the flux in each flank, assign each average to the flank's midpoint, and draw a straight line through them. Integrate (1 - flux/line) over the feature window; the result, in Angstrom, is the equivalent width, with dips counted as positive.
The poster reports -0.6 Angstrom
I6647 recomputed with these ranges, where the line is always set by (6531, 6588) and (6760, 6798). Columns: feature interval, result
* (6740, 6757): 0.2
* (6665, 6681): 0.0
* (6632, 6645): -0.1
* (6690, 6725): 0.0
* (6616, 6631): -0.2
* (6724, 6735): -0.1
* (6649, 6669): -0.2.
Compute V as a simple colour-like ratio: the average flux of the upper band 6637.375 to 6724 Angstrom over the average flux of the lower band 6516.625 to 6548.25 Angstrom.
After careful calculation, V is 0.97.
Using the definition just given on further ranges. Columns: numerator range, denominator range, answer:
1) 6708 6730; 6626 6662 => 0.98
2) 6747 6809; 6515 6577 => 0.98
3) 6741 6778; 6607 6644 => 0.98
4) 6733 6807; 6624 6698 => 0.99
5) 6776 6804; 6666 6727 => 0.99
